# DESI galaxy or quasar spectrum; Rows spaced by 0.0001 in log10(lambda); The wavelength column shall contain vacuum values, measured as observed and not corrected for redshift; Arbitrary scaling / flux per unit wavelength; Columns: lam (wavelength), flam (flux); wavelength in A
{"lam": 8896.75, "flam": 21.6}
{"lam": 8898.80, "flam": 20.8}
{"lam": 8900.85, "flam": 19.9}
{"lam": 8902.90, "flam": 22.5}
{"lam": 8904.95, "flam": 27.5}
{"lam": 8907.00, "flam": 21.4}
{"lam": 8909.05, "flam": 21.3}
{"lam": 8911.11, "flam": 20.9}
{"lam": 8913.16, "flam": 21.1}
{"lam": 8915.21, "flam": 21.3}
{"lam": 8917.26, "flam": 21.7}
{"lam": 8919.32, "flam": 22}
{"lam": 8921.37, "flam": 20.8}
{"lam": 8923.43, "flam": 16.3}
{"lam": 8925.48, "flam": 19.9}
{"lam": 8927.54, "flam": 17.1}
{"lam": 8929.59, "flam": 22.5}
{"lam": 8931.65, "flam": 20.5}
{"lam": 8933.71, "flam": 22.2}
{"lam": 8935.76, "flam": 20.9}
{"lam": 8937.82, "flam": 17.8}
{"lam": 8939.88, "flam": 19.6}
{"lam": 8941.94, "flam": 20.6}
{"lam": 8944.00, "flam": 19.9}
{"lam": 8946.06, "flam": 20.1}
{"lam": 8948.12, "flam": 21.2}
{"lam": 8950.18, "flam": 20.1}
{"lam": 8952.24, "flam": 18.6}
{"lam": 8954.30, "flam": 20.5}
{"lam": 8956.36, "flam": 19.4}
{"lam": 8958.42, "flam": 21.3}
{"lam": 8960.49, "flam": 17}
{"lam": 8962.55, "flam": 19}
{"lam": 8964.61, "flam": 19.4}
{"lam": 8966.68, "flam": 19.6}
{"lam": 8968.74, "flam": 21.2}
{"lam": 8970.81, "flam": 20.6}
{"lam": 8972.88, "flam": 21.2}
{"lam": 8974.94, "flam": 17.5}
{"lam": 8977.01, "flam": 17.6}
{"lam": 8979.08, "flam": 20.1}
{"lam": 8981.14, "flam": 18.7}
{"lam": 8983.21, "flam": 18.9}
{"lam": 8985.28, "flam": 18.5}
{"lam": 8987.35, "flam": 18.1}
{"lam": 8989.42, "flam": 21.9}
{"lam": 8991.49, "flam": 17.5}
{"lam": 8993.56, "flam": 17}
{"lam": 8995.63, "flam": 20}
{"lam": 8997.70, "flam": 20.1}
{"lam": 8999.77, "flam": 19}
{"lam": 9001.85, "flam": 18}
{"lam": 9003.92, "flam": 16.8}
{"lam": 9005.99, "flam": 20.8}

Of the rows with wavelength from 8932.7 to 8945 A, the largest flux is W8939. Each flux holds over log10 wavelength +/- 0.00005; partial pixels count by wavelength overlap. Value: 22.2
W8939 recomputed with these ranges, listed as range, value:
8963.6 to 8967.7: 19.6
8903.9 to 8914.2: 27.5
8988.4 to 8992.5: 21.9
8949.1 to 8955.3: 20.5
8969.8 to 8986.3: 21.2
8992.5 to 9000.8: 20.1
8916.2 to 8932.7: 22.5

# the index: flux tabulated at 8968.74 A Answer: 21.2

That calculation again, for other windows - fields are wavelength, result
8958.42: 21.3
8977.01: 17.6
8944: 19.9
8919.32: 22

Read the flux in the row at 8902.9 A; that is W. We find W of 22.5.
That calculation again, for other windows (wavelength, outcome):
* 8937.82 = 17.8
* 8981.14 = 18.7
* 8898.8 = 20.8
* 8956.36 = 19.4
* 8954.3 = 20.5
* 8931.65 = 20.5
